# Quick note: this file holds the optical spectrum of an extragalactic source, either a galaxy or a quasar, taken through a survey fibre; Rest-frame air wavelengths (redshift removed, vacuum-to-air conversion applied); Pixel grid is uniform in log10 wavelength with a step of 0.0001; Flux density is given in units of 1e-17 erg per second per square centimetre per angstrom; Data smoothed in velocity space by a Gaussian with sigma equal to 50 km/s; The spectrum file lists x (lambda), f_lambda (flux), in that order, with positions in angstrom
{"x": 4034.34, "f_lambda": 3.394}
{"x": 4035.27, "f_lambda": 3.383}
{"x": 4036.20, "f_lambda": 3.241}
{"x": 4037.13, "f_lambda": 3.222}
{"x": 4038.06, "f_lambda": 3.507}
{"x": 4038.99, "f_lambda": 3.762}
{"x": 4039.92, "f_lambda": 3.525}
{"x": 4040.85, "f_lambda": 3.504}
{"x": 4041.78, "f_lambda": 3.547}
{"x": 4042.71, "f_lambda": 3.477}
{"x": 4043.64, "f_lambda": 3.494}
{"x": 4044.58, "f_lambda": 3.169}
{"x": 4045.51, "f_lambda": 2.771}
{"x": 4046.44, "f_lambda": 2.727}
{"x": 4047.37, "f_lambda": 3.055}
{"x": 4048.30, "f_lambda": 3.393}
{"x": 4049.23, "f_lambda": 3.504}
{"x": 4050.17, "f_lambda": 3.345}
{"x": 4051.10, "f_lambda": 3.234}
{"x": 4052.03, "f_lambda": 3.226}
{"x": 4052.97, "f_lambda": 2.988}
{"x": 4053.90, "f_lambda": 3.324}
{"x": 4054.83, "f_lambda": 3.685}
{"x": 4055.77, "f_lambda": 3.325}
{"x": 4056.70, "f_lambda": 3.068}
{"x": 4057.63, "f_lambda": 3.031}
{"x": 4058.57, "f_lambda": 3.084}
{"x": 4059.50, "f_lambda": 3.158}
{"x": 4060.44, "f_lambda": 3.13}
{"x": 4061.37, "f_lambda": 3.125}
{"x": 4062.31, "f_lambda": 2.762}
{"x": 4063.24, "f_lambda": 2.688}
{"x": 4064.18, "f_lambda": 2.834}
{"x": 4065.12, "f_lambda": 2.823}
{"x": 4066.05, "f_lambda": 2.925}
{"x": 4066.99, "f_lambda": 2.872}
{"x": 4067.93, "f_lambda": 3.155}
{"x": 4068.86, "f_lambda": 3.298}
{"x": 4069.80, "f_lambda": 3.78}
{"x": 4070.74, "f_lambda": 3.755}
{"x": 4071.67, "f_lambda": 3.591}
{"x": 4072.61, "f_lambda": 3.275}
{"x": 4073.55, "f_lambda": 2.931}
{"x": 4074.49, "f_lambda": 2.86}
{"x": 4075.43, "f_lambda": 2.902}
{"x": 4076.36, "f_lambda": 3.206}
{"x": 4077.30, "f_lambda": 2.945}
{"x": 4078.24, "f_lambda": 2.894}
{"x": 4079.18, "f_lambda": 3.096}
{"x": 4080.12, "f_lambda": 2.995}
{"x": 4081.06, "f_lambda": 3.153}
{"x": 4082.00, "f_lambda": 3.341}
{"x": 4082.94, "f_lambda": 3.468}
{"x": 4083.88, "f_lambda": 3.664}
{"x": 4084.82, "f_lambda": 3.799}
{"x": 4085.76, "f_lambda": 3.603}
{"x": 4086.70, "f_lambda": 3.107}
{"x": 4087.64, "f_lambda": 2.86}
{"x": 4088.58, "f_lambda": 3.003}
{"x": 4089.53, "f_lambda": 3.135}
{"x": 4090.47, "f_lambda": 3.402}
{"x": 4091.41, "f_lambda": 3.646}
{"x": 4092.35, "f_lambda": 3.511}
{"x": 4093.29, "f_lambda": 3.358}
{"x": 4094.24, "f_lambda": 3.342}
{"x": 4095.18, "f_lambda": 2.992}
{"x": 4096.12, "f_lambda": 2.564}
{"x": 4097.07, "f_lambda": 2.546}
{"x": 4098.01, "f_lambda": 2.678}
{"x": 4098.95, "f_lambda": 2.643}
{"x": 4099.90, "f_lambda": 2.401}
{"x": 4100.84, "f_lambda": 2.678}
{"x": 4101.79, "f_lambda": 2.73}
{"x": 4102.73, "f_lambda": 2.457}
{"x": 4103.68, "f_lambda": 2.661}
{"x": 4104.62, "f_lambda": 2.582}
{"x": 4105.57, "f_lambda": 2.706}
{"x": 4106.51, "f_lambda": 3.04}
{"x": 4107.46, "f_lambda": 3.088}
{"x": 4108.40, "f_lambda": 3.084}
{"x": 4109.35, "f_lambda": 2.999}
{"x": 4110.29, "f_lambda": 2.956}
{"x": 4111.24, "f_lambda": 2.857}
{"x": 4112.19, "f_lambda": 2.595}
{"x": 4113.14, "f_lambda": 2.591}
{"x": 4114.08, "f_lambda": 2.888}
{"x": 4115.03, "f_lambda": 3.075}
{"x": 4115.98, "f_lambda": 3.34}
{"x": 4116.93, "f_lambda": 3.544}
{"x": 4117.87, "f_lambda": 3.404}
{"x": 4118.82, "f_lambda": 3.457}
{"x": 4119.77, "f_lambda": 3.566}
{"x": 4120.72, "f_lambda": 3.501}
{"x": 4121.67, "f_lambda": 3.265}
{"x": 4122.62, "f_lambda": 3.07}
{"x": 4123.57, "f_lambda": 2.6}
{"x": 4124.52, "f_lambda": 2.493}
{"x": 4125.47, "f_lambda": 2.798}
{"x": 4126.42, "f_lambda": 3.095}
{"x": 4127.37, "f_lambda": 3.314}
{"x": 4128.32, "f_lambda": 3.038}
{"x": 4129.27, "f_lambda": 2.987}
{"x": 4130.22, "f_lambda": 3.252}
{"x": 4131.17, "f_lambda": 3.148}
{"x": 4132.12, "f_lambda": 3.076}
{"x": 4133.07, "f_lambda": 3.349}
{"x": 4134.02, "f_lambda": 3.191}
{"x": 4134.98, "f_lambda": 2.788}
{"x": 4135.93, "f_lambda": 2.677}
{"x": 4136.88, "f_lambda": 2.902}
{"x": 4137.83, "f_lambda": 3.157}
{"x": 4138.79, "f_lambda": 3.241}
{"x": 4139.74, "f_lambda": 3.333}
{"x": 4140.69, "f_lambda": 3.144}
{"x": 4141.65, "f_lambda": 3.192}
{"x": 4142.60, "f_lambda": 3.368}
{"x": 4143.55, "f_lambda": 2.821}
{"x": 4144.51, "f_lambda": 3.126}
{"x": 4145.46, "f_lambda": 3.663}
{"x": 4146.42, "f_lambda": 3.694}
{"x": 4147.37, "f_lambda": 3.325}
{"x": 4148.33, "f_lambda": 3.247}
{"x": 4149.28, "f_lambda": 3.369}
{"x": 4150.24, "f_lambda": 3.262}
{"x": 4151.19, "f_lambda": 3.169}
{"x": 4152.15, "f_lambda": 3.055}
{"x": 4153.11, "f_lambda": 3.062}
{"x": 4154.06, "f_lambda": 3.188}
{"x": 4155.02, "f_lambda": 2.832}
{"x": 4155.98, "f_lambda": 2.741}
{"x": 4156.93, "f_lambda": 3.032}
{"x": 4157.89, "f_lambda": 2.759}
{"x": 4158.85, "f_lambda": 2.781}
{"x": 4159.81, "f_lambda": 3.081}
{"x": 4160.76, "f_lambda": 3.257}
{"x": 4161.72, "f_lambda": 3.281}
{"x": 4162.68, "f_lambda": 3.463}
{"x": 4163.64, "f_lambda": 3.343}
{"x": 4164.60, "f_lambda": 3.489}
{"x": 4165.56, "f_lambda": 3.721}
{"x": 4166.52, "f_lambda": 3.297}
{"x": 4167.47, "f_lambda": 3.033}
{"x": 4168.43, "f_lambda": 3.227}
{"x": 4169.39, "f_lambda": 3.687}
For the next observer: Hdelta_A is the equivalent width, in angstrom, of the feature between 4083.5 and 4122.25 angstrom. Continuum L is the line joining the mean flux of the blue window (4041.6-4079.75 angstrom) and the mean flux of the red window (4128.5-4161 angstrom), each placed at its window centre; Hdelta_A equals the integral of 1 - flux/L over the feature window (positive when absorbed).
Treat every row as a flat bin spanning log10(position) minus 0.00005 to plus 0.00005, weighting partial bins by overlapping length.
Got 1.0 angstrom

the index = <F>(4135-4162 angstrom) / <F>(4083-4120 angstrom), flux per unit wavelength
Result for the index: 1.03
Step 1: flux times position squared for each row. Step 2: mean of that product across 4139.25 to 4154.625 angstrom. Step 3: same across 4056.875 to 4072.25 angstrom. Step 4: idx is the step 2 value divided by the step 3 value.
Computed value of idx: 1.1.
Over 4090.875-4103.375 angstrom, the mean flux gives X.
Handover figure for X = 2.89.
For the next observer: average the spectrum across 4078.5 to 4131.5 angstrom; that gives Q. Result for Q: 3.06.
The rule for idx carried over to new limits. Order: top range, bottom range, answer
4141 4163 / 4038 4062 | 1.02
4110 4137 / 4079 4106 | 1.02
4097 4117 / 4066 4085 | 0.88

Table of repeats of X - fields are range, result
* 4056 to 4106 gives 3.06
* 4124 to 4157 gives 3.12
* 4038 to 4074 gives 3.22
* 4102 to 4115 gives 2.82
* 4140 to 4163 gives 3.16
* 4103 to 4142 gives 3.05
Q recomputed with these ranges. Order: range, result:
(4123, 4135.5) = 3.01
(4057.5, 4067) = 2.95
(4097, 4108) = 2.69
